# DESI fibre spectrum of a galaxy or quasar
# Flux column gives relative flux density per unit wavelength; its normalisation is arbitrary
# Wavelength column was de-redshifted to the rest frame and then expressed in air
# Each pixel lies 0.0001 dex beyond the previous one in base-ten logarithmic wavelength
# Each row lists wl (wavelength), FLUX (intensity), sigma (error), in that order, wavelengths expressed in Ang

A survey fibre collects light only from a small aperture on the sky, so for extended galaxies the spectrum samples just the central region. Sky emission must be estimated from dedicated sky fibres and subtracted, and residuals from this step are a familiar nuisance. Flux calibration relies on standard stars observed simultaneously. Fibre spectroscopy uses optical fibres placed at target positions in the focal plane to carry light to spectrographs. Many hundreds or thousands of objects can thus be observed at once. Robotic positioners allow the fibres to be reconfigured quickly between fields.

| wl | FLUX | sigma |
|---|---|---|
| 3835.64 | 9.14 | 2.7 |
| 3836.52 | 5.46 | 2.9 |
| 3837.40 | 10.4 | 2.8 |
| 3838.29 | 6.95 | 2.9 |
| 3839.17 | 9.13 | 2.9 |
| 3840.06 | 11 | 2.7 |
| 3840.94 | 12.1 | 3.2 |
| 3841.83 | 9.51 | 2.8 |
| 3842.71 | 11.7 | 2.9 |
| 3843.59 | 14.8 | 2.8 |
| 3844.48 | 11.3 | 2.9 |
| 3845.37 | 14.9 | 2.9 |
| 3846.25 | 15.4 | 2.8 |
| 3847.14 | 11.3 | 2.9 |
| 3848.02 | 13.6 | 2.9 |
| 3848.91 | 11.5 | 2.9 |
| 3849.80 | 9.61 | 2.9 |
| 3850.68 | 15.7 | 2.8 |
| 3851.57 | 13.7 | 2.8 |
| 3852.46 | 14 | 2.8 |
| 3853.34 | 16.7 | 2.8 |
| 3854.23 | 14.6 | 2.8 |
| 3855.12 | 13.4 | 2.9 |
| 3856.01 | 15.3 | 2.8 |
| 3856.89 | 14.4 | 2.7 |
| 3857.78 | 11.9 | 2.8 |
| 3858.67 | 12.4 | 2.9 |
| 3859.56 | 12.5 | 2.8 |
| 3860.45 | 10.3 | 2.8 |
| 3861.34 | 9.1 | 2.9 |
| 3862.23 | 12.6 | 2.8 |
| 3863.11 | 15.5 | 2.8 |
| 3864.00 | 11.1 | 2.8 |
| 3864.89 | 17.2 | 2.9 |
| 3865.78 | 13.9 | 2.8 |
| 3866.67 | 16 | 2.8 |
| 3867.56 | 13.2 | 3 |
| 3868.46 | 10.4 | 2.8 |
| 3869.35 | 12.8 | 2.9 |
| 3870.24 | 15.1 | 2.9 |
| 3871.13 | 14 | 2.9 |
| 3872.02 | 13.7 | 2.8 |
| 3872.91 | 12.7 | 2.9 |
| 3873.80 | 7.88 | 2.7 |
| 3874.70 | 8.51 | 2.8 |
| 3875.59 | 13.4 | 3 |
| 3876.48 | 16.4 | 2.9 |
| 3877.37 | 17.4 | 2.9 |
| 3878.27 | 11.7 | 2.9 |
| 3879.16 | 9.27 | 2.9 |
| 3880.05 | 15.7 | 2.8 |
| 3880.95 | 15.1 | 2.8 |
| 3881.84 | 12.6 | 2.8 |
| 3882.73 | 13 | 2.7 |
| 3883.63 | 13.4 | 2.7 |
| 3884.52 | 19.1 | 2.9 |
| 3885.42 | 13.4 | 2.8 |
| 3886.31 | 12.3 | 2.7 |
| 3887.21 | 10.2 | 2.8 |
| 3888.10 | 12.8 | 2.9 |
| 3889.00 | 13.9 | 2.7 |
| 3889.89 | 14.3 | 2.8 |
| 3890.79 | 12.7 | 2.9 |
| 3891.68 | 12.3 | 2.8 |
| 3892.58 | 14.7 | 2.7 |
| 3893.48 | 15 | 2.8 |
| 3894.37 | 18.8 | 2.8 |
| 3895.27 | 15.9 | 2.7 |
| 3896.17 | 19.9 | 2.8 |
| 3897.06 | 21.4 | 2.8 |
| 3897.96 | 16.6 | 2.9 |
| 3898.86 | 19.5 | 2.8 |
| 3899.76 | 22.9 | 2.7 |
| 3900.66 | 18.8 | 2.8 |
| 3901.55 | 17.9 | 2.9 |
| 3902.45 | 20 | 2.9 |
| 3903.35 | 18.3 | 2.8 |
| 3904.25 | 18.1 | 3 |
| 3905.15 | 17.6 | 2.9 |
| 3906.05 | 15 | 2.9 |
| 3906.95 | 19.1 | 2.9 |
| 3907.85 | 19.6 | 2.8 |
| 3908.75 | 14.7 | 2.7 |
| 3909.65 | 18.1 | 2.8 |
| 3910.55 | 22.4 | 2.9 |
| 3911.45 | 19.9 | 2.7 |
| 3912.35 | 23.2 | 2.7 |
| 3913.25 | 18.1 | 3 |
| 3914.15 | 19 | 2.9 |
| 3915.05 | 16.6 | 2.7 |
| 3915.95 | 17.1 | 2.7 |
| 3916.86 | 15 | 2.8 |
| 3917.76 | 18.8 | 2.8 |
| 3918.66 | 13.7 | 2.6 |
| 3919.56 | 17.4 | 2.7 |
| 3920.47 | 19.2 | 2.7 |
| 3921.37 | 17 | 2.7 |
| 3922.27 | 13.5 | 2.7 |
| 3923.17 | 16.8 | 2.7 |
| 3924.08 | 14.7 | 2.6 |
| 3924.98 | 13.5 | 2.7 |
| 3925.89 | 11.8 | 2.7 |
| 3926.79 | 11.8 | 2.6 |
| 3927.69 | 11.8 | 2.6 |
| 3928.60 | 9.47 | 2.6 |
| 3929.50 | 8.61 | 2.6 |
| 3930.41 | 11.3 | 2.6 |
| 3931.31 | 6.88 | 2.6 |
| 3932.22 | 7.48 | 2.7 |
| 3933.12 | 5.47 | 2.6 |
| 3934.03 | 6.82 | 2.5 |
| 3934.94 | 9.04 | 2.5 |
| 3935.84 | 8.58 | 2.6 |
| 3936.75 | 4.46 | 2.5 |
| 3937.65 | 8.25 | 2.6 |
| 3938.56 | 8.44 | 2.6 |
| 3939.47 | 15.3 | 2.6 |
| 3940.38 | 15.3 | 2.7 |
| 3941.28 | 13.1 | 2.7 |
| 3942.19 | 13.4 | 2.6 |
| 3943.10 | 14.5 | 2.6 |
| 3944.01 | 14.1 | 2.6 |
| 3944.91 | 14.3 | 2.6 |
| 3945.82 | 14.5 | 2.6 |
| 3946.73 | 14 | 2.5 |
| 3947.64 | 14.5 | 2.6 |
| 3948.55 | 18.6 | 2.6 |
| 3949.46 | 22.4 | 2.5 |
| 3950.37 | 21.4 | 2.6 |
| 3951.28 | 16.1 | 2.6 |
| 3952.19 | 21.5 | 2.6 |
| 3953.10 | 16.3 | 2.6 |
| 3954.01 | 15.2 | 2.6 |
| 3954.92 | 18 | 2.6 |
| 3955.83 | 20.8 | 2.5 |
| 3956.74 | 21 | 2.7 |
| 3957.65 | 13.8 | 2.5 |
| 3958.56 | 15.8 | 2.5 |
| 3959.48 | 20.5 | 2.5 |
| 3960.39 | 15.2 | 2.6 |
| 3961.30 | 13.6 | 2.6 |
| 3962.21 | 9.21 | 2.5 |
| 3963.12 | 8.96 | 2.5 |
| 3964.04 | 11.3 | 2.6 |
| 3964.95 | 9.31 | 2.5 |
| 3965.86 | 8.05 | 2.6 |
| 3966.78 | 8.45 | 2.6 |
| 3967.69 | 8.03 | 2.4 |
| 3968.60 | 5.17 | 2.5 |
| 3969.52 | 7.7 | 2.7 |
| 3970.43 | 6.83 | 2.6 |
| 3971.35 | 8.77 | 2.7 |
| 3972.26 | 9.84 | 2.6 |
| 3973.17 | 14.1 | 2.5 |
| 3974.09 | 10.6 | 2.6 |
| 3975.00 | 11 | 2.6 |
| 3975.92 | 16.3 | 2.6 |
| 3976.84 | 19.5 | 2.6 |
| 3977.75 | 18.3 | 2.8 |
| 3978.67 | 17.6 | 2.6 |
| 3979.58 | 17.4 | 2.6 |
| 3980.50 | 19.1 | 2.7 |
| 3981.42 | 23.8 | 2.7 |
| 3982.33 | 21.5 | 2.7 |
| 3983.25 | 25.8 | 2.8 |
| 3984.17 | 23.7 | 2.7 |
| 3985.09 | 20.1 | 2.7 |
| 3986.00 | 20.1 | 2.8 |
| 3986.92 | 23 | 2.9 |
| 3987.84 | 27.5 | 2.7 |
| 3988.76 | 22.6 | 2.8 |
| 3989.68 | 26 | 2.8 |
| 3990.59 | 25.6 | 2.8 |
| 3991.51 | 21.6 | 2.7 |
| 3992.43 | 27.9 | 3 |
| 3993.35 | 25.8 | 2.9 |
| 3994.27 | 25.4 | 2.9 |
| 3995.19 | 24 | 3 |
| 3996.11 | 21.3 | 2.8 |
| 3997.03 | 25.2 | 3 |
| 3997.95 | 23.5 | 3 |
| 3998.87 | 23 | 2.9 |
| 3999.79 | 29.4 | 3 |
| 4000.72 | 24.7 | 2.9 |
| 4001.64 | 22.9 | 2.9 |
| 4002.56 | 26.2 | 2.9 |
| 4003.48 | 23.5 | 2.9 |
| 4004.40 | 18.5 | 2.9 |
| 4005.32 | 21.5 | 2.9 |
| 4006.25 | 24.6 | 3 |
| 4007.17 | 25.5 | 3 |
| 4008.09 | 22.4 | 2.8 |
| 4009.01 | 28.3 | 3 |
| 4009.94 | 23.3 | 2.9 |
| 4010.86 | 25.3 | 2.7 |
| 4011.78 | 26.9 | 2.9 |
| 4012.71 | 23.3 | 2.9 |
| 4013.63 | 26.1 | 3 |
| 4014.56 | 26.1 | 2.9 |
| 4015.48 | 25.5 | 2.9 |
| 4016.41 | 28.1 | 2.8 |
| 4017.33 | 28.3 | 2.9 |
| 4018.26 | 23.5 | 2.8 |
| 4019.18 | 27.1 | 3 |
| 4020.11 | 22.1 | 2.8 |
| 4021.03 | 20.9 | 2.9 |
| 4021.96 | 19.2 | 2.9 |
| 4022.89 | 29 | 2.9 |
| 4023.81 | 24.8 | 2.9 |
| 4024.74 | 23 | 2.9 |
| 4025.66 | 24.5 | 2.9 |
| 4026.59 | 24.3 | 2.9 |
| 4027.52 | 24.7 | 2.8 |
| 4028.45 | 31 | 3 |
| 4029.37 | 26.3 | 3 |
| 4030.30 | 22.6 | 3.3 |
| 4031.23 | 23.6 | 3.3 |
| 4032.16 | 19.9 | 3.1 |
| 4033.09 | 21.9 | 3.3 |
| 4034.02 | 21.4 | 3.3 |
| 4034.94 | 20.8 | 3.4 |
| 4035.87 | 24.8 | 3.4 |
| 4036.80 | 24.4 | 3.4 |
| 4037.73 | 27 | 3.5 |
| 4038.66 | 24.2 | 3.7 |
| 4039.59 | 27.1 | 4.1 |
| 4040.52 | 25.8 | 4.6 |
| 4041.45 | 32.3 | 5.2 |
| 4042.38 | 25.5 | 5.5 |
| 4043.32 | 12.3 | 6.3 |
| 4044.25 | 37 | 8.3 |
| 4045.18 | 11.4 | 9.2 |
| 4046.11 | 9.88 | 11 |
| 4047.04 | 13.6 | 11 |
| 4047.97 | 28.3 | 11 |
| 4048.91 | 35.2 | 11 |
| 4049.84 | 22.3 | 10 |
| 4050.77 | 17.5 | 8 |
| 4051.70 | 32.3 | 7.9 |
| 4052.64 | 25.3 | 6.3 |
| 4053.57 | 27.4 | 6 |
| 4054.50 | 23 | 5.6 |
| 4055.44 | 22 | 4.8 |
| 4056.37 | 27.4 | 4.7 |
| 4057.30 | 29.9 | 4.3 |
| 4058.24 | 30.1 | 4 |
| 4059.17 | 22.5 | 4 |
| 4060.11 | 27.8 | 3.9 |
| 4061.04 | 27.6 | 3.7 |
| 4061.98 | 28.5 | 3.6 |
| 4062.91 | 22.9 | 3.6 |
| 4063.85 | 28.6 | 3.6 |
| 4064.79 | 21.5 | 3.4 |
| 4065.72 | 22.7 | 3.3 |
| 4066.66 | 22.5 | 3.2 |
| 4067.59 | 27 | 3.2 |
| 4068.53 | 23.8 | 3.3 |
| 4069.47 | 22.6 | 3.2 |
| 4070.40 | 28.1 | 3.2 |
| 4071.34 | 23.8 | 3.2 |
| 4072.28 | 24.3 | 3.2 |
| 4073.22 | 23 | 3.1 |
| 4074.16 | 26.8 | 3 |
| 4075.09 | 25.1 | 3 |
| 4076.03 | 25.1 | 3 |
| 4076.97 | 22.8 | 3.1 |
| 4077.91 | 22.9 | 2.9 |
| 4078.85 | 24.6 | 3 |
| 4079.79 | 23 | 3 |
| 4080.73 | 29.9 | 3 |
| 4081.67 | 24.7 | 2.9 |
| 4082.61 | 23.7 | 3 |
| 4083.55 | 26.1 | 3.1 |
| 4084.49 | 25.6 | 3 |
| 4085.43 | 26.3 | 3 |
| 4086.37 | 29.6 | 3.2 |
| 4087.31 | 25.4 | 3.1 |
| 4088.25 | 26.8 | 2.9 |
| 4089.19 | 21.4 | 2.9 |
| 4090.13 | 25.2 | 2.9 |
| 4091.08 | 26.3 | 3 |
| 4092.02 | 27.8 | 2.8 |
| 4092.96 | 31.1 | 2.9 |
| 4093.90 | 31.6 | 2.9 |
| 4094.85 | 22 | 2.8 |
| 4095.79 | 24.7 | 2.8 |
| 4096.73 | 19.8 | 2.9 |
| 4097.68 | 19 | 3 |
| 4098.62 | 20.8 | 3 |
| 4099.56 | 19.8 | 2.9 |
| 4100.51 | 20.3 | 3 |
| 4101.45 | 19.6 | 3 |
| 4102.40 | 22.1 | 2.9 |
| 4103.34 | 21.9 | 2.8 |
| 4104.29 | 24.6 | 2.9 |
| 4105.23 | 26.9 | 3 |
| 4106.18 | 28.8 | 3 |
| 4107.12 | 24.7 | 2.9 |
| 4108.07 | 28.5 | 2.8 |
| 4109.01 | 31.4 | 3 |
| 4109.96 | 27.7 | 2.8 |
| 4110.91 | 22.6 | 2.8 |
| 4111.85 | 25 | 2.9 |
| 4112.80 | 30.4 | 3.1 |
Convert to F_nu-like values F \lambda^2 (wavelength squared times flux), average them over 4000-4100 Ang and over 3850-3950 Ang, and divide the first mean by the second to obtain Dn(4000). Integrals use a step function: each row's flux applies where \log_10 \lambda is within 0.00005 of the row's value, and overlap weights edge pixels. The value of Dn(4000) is 1.84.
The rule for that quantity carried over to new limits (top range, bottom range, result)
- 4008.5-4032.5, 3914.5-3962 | 1.83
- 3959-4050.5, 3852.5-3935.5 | 1.55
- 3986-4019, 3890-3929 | 1.53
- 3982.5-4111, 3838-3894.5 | 2.06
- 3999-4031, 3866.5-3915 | 1.68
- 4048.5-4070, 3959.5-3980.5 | 2.24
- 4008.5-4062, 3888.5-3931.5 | 1.61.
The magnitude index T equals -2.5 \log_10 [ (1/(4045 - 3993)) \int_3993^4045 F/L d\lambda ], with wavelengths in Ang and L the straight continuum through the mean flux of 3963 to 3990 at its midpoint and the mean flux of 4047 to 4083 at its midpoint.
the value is -0.213 mag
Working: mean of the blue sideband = 15.7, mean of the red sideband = 25.3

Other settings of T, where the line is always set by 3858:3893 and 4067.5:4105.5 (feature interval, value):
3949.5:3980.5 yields 0.27 mag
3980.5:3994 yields -0.24 mag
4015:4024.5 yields -0.19 mag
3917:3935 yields 0.26 mag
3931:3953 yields 0.28 mag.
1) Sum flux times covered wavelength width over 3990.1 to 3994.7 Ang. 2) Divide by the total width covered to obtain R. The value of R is 25.3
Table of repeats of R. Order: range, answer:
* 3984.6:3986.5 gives 20.2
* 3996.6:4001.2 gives 25.1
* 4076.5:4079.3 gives 23.4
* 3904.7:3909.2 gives 17.2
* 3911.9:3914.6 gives 20.1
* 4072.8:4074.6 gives 24.9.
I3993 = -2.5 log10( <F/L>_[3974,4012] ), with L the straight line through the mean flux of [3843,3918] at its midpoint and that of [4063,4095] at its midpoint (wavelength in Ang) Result -0.09 mag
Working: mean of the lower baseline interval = 15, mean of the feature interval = 22.7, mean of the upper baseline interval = 25.3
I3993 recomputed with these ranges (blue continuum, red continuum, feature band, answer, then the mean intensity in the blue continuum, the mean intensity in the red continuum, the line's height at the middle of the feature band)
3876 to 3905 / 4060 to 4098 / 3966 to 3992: 0.19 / 15.8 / 25.2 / 20.2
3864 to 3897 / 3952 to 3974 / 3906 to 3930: -0.21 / 13.9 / 12.7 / 13.3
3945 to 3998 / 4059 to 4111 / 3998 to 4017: -0.24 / 17.4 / 24.9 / 19.8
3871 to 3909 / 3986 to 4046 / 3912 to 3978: 0.38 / 15.4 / 24.3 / 19.3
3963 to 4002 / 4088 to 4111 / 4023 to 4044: -0.16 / 18.5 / 24.6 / 21.2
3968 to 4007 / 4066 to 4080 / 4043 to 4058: -0.02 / 20.3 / 24.4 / 23.3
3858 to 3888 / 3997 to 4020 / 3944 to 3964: 0.23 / 13.1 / 24.9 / 20.1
